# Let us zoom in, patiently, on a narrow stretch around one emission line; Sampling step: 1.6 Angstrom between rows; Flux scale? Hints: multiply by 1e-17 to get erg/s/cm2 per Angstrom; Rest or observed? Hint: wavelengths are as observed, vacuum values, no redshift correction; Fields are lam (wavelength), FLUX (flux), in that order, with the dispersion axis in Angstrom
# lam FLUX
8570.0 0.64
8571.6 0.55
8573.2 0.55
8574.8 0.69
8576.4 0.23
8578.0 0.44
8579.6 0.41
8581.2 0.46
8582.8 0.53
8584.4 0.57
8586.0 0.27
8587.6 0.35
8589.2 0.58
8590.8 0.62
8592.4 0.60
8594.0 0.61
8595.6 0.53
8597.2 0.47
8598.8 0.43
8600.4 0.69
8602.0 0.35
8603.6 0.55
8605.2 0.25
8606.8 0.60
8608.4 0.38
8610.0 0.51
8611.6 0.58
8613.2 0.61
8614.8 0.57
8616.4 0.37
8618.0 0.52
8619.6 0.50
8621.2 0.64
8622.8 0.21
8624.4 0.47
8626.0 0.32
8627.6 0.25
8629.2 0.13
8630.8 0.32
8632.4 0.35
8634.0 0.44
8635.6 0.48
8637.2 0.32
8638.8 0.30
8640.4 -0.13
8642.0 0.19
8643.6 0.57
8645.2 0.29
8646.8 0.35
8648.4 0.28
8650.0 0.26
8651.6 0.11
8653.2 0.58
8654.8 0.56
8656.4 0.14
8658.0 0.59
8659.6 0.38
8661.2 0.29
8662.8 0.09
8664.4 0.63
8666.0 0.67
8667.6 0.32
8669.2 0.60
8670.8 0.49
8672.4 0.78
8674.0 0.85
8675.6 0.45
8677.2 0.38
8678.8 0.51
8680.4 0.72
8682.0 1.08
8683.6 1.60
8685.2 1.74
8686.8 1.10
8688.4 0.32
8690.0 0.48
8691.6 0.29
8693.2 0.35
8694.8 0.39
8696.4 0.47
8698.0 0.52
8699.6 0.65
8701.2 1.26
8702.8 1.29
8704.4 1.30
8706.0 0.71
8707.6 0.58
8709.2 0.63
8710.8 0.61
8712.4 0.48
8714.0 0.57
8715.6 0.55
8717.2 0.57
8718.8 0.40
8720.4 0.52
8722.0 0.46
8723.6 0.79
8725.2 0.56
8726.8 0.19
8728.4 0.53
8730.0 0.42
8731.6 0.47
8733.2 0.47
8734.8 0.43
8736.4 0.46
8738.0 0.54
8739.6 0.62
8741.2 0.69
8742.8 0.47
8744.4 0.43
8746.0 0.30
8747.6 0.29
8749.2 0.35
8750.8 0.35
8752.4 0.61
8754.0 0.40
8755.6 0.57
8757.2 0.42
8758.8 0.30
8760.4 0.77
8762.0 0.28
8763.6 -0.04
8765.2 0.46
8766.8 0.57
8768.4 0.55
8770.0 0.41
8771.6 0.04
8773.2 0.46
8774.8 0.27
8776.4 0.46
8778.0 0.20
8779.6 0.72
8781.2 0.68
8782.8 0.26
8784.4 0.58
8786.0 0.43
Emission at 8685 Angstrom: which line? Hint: [S II] 6716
